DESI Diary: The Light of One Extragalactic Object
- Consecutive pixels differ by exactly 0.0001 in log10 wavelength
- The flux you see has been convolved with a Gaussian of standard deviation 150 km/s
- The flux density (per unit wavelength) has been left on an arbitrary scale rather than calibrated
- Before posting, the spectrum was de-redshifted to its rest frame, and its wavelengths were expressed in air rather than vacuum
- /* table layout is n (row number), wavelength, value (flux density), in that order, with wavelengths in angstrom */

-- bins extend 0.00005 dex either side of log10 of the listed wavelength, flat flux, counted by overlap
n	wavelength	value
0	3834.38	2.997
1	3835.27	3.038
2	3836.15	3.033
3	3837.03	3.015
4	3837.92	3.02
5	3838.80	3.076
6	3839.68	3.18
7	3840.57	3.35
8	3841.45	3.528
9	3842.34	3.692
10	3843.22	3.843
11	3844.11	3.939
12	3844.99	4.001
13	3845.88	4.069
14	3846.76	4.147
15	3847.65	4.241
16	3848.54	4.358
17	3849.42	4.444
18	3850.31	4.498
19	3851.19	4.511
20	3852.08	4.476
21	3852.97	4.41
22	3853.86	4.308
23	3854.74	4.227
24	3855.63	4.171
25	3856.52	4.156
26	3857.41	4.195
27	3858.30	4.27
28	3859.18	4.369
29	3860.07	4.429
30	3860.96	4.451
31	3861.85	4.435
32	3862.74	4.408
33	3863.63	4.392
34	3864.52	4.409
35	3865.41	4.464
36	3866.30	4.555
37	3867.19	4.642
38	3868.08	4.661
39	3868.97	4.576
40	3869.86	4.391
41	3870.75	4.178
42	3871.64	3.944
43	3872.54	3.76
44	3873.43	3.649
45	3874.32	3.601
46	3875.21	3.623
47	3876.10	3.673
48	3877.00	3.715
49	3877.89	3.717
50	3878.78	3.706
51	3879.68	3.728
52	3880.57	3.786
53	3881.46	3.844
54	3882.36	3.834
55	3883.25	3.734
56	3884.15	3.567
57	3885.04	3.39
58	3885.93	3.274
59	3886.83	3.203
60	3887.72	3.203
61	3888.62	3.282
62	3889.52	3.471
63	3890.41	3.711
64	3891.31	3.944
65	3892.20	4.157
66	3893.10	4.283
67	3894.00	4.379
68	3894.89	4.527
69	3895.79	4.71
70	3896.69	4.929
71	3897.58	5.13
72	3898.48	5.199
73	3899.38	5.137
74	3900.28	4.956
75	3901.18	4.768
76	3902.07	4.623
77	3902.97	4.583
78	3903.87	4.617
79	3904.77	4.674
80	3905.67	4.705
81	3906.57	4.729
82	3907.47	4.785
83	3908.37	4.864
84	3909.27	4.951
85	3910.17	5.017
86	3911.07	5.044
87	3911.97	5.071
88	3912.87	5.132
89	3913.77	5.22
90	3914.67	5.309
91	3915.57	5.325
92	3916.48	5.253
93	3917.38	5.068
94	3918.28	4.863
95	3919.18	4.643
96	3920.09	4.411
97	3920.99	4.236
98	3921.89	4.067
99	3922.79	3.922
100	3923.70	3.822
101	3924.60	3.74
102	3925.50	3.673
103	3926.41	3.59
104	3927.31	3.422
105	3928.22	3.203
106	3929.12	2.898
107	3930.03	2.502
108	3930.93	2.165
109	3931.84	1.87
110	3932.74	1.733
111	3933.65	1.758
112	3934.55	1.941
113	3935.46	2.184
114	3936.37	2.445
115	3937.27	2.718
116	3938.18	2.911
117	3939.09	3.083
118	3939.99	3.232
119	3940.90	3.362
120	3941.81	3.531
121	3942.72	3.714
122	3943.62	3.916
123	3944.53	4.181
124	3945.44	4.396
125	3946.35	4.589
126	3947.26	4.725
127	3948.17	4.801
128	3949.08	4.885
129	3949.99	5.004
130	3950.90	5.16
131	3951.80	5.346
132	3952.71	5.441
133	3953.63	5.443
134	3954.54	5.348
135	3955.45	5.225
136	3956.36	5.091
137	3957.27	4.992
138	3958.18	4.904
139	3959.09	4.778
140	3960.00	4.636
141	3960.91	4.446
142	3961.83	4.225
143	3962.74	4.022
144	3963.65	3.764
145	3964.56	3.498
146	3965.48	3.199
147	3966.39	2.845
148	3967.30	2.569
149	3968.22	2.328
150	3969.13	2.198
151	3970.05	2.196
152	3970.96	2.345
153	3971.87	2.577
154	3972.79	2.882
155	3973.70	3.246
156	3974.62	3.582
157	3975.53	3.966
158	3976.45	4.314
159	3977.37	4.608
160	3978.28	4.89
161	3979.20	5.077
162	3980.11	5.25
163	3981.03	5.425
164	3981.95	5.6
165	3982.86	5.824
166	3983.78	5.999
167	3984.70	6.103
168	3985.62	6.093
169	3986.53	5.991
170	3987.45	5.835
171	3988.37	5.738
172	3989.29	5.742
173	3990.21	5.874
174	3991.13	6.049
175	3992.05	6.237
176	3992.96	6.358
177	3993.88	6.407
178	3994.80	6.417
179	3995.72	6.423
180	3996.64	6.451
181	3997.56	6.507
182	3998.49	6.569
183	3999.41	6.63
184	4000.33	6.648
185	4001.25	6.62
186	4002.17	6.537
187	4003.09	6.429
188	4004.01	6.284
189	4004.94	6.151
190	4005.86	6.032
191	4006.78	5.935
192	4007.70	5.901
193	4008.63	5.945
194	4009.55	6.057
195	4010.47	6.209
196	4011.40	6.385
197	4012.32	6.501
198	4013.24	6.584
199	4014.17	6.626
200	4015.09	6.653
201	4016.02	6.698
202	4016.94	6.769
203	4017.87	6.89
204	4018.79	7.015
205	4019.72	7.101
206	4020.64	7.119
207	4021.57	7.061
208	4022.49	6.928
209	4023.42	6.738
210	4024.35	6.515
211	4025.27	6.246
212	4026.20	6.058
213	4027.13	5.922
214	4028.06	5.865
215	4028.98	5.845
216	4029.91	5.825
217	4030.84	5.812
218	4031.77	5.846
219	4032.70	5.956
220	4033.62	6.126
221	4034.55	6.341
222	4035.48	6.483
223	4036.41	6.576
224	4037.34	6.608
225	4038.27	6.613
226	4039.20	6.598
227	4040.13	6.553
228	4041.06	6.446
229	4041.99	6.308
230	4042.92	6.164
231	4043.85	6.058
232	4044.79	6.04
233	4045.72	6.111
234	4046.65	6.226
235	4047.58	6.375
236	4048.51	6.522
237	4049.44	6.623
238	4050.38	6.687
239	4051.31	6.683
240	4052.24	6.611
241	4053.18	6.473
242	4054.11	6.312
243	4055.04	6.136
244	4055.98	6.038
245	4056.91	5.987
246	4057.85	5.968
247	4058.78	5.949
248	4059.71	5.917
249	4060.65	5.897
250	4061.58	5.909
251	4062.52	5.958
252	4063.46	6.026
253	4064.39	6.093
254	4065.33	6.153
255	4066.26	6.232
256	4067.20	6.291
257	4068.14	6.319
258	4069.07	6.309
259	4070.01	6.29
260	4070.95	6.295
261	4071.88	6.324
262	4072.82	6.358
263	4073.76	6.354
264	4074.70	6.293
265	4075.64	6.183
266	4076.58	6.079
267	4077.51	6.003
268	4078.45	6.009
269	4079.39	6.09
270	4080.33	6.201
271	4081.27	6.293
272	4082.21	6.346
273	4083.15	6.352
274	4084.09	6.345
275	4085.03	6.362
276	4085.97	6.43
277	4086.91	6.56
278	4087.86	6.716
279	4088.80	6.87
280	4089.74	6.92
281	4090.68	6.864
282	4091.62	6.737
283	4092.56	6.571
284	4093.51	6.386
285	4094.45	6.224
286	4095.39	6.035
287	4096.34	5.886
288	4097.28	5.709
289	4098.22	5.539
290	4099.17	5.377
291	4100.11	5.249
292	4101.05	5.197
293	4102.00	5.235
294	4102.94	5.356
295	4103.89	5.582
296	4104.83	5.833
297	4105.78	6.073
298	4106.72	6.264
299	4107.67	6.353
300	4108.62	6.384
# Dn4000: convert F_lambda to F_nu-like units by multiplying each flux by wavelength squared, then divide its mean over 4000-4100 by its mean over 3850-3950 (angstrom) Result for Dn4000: 1.7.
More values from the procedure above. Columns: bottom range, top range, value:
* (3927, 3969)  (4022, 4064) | 1.75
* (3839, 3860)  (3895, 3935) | 1.07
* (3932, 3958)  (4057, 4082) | 1.65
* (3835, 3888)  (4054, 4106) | 1.73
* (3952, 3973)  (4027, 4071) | 1.67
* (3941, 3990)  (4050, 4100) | 1.48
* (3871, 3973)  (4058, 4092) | 1.70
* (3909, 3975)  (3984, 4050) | 1.70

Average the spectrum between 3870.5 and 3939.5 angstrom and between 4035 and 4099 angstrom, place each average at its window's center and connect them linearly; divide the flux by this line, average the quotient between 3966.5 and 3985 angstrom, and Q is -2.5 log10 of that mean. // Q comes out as 0.24 mag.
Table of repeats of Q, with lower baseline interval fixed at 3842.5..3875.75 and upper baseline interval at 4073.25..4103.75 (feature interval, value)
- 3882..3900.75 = 0.105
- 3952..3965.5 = 0.091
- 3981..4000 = -0.151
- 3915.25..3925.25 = 0.068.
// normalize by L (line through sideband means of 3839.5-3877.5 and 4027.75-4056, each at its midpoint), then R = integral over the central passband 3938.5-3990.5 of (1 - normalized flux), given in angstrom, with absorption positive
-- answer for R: 9.5 angstrom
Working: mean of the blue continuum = 4.15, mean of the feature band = 4.41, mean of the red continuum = 6.29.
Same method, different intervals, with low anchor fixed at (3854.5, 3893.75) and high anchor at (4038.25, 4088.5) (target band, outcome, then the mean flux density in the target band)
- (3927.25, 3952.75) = 7.1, 3.46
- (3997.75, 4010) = -1.6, 6.29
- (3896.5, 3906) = -1.2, 4.85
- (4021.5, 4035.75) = -0.9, 6.2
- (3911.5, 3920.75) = -1.1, 5.01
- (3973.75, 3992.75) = -0.3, 5.38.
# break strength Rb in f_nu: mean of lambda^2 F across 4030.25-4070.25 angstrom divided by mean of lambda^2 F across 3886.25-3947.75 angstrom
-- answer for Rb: 1.7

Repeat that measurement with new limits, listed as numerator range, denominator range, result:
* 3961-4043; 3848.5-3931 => 1.41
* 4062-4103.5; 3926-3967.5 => 1.74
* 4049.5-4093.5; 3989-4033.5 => 1.02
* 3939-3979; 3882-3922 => 0.93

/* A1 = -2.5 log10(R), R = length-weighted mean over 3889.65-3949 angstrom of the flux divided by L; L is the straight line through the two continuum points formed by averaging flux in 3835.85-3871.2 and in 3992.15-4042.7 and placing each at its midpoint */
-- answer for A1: 0.221 mag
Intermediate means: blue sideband 4.12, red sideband 6.41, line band 4.08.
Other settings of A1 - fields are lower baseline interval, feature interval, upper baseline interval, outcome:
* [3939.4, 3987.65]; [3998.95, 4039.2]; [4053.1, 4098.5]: -0.21 mag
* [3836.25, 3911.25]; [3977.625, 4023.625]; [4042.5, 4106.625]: -0.15 mag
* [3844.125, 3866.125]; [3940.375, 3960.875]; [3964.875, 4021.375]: 0.10 mag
